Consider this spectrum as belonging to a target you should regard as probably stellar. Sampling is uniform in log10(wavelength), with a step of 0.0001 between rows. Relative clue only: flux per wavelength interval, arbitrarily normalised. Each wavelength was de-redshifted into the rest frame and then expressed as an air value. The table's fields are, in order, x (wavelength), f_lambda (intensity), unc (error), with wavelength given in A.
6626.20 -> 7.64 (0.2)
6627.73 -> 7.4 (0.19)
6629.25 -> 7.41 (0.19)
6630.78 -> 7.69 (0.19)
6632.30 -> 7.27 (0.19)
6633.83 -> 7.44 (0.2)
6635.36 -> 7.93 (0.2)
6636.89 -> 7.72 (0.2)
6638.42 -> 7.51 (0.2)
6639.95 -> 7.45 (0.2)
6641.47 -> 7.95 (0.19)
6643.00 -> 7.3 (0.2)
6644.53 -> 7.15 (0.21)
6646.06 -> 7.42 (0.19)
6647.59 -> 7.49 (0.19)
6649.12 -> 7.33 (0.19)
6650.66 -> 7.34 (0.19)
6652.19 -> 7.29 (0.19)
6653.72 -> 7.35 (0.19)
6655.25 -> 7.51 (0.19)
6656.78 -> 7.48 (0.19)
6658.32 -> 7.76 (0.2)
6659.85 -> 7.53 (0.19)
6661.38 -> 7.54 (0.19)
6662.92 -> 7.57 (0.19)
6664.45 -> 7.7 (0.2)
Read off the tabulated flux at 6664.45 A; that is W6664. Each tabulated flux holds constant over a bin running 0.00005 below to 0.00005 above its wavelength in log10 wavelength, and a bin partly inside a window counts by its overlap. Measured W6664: 7.7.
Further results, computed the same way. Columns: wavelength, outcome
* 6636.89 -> 7.72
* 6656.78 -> 7.48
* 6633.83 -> 7.44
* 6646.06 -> 7.42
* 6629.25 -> 7.41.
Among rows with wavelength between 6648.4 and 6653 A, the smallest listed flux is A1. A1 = 7.29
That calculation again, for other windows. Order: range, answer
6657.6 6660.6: 7.53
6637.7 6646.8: 7.15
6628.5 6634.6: 7.27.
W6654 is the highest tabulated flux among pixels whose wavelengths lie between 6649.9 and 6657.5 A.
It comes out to 7.51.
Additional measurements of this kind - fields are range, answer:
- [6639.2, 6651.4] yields 7.95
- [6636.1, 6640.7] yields 7.72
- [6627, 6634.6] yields 7.69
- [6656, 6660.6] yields 7.76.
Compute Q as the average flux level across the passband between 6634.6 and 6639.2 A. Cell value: 7.71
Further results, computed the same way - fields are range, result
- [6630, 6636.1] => 7.58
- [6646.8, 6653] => 7.36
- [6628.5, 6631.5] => 7.54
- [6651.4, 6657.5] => 7.42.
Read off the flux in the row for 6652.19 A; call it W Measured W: 7.29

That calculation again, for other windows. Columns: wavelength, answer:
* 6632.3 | 7.27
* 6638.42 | 7.51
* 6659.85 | 7.53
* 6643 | 7.3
